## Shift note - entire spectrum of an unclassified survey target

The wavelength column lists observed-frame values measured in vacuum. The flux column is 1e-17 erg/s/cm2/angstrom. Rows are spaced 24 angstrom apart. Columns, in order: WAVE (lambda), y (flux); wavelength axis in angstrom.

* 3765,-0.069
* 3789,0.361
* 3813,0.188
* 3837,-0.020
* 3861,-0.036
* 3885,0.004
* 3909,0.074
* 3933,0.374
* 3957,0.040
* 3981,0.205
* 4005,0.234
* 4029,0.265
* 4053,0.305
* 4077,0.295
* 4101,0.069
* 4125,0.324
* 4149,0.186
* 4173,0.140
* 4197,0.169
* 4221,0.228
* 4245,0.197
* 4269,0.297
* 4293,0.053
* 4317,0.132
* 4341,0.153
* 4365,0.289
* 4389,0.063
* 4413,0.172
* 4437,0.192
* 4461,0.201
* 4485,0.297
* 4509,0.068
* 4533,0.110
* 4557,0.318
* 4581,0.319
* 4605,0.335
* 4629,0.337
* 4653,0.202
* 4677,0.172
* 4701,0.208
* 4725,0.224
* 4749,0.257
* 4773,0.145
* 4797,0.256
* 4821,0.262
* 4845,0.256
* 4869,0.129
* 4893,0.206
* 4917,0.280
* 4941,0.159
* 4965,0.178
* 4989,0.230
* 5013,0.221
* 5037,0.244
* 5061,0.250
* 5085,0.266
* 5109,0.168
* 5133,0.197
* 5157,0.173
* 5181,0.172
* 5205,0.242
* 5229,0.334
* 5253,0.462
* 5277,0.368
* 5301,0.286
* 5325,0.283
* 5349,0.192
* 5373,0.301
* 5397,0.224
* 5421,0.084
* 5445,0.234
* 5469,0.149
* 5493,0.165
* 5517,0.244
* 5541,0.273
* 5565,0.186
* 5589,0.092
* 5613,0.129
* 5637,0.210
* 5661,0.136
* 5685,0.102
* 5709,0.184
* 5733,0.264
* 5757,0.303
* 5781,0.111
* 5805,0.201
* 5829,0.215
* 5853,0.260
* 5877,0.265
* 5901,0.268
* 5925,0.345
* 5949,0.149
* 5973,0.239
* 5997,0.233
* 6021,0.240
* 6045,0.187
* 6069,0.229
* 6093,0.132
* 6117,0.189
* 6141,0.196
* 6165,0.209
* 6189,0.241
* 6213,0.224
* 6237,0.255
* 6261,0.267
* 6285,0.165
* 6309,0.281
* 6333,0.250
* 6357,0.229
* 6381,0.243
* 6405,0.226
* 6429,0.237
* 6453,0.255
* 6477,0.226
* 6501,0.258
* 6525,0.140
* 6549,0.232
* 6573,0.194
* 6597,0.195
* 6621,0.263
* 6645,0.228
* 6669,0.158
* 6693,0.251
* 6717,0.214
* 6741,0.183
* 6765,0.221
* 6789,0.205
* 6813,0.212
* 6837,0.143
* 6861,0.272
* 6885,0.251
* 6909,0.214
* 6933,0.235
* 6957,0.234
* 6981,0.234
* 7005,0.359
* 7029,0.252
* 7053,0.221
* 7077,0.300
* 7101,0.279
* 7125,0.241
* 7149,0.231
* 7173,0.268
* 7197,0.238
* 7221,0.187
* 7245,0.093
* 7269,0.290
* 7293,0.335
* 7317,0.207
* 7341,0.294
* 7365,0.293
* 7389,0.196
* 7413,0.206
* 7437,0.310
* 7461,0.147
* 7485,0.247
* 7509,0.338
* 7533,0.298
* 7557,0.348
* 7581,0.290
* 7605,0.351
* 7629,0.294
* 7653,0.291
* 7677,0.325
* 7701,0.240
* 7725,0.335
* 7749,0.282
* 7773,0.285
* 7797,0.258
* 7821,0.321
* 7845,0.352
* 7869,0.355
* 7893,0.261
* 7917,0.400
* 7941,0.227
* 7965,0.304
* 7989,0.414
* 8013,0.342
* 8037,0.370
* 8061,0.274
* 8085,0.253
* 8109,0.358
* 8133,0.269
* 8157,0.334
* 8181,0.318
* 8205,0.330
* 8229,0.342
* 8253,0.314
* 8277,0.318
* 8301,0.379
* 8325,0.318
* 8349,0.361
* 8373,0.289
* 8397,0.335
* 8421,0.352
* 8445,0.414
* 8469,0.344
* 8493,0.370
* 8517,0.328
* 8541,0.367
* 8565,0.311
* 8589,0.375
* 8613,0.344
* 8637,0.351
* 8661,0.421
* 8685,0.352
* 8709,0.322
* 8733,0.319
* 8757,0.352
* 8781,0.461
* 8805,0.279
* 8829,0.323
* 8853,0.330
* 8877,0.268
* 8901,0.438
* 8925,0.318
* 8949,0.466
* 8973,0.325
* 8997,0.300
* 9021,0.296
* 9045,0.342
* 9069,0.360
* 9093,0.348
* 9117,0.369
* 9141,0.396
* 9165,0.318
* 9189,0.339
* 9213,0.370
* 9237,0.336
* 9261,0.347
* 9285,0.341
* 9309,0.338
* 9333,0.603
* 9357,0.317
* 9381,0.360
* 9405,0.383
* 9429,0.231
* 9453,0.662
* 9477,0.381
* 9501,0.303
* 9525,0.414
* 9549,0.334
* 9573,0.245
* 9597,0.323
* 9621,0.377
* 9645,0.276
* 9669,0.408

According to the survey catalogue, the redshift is 0.88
